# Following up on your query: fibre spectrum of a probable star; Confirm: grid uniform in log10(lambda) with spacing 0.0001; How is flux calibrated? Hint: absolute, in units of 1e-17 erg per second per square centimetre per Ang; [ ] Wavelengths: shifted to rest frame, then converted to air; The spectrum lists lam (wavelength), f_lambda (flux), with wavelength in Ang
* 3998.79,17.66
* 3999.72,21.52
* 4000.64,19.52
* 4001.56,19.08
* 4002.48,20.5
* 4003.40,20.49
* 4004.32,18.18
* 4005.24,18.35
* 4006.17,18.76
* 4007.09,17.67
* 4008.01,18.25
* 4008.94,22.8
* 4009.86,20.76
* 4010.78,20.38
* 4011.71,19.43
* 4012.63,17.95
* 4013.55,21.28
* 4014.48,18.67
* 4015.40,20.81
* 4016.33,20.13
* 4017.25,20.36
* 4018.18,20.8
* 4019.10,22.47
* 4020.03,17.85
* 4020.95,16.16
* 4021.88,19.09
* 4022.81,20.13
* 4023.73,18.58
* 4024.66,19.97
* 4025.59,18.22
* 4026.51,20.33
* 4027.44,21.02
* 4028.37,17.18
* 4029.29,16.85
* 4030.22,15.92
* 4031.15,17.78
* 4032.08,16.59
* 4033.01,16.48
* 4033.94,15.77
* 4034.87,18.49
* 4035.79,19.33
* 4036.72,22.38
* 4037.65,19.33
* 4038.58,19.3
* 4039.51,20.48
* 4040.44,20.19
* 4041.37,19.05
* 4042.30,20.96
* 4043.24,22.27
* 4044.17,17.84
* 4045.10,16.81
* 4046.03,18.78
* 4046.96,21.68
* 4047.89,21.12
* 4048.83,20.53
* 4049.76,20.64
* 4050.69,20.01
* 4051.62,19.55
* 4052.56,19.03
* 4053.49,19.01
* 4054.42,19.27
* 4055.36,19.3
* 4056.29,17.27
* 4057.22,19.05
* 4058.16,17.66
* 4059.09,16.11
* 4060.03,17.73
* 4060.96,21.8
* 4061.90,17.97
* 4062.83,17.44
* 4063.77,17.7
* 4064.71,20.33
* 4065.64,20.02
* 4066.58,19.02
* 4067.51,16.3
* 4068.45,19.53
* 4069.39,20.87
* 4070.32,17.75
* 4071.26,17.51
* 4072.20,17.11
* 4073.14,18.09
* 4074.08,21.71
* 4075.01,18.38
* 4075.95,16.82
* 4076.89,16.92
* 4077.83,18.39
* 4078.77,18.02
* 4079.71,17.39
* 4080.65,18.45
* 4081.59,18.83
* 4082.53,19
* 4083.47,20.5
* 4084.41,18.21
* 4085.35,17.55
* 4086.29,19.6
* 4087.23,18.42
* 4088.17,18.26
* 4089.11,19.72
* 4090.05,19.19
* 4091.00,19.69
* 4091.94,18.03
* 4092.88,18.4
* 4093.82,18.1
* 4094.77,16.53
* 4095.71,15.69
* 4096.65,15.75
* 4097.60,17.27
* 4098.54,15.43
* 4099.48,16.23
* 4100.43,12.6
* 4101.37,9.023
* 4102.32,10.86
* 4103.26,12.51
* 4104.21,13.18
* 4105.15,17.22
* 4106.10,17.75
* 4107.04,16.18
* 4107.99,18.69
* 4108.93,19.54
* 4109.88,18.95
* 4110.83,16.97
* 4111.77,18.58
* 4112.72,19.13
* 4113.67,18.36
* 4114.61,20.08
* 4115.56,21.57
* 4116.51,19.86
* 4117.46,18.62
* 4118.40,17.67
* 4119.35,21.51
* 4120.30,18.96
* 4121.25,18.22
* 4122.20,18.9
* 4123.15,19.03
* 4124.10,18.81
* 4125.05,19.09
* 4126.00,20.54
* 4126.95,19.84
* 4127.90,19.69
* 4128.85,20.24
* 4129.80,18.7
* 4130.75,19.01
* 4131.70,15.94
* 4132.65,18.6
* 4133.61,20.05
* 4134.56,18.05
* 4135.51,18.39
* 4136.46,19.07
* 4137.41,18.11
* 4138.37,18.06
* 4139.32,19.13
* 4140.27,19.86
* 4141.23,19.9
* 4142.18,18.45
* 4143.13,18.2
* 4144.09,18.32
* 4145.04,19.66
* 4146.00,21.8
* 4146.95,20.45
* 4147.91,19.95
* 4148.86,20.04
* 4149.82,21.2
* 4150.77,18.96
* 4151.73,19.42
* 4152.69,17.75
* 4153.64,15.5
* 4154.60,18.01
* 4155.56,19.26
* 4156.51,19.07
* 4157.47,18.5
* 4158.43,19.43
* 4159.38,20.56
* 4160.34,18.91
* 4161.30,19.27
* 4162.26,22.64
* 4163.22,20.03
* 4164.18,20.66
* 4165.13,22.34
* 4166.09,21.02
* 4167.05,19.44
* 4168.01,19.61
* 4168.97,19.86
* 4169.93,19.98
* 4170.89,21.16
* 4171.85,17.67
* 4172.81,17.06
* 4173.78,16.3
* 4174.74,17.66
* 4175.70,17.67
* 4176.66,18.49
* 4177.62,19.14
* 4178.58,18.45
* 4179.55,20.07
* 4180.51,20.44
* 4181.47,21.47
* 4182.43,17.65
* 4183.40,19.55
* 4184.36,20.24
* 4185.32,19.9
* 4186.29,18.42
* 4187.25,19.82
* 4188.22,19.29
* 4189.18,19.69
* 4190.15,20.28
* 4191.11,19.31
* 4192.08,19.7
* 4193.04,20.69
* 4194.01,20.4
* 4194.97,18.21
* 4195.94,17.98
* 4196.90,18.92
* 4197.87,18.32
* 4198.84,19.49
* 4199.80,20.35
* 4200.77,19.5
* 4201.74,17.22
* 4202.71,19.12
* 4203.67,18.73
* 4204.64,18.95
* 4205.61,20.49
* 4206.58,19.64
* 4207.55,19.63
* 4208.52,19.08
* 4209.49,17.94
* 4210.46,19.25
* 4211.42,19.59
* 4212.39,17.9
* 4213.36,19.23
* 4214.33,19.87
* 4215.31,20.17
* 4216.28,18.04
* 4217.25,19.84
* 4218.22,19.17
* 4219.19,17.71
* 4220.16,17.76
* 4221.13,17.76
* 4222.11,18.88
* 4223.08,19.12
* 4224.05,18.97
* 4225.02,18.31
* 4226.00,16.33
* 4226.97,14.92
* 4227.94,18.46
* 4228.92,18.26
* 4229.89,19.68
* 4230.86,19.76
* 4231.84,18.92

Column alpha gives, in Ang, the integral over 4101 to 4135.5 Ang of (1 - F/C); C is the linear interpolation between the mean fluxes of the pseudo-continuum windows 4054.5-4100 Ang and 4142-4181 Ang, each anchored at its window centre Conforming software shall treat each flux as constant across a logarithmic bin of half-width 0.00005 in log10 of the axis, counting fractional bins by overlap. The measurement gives 1.3 Ang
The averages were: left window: 18.2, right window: 19.3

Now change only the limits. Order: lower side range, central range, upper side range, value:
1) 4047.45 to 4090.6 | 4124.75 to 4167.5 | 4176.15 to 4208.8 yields -0.49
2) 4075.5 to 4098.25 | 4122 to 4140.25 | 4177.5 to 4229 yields -0.48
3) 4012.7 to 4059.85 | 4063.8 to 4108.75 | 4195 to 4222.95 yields 3.77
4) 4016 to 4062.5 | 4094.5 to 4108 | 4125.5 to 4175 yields 3.05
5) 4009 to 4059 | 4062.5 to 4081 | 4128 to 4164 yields 0.80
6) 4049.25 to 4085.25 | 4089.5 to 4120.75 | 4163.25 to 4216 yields 2.70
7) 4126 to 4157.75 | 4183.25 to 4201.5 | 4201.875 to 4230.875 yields -0.61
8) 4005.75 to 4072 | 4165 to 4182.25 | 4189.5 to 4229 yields -0.28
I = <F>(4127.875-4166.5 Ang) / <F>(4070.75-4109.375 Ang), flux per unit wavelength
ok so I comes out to 1.12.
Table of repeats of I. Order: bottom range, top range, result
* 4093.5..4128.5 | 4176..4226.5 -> 1.09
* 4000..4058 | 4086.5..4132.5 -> 0.92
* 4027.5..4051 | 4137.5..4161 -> 1.01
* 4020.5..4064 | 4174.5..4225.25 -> 1.01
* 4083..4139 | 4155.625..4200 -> 1.08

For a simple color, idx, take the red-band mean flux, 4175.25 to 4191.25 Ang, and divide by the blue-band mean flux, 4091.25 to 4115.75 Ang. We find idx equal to 1.17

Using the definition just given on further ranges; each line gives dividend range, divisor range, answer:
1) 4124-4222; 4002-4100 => 1.02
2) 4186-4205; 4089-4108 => 1.21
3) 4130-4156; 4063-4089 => 1.02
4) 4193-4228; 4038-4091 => 0.99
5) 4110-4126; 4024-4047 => 1.01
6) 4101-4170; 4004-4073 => 0.99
